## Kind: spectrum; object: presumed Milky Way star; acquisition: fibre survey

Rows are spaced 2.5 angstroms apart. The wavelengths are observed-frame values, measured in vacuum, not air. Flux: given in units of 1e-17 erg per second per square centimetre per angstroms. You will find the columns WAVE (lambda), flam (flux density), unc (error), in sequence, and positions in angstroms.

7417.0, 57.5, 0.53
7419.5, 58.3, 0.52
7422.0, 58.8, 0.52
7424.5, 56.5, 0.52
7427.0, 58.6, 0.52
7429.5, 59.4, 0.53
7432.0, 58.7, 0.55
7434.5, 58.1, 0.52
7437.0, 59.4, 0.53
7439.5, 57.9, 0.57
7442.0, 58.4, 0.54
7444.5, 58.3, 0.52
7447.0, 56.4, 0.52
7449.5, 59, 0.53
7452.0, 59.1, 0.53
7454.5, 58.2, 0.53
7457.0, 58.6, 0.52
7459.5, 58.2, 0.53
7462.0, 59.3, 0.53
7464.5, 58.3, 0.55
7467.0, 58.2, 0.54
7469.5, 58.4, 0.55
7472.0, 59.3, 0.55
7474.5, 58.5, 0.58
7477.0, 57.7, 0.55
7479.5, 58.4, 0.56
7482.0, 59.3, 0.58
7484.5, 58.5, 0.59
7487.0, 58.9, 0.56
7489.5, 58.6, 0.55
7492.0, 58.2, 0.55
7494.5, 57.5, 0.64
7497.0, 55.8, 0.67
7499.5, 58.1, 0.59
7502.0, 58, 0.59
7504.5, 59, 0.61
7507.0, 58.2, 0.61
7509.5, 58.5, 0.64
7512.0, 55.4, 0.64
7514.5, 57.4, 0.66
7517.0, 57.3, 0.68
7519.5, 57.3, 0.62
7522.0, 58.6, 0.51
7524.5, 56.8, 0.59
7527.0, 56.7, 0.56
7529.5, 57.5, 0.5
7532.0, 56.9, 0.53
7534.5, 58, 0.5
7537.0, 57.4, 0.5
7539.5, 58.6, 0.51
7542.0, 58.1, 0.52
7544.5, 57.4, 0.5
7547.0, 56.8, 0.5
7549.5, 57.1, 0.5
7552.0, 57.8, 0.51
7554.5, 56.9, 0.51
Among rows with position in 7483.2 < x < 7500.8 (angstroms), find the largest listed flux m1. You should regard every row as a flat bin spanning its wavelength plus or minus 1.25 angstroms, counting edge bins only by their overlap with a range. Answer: 58.9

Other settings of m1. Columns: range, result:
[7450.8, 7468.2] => 59.3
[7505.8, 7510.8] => 58.5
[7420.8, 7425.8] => 58.8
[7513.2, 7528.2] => 58.6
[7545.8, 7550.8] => 57.1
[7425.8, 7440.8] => 59.4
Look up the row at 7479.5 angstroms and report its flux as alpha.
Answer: 58.4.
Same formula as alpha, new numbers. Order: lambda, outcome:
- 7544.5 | 57.4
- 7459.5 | 58.2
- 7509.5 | 58.5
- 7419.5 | 58.3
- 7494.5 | 57.5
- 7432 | 58.7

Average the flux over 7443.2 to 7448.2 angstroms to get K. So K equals 57.4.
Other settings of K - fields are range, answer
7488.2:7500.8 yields 57.6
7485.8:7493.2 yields 58.6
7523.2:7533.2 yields 57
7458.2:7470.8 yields 58.5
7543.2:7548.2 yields 57.1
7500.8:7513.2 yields 57.8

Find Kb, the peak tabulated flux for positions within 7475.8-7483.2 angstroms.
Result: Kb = 59.3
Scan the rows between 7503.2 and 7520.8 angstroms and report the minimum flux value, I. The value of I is 55.4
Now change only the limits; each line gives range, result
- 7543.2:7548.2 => 56.8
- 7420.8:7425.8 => 56.5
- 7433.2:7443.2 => 57.9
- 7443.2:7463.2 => 56.4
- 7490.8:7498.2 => 55.8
